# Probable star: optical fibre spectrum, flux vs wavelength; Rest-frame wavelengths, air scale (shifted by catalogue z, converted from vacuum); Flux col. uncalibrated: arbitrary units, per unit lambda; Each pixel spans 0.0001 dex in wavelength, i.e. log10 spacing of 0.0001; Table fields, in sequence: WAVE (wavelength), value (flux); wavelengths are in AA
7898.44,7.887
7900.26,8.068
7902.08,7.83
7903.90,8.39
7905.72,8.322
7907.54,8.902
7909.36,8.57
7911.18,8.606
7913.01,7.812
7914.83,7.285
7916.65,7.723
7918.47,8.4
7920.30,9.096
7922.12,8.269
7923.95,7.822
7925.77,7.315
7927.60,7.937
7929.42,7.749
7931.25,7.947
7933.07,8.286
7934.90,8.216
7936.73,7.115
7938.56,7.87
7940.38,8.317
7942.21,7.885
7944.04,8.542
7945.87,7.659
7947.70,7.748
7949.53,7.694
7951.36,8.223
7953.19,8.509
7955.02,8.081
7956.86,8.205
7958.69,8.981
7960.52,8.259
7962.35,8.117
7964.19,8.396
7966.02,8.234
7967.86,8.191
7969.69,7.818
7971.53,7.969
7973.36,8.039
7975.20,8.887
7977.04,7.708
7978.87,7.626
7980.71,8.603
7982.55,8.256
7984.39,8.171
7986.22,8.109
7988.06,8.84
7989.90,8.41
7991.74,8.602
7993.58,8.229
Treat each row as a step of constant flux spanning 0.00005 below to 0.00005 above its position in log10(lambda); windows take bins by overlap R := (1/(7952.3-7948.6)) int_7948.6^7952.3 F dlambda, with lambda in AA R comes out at 7.97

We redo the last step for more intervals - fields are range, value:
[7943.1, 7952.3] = 7.97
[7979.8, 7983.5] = 8.42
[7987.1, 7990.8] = 8.62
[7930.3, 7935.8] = 8.15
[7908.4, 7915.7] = 8.07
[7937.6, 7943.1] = 8.02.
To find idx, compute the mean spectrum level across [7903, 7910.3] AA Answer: 8.55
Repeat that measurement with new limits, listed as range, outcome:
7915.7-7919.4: 8.05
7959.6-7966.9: 8.26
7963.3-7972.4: 8.12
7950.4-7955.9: 8.27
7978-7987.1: 8.16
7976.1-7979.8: 7.68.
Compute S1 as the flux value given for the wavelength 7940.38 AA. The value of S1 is 8.317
